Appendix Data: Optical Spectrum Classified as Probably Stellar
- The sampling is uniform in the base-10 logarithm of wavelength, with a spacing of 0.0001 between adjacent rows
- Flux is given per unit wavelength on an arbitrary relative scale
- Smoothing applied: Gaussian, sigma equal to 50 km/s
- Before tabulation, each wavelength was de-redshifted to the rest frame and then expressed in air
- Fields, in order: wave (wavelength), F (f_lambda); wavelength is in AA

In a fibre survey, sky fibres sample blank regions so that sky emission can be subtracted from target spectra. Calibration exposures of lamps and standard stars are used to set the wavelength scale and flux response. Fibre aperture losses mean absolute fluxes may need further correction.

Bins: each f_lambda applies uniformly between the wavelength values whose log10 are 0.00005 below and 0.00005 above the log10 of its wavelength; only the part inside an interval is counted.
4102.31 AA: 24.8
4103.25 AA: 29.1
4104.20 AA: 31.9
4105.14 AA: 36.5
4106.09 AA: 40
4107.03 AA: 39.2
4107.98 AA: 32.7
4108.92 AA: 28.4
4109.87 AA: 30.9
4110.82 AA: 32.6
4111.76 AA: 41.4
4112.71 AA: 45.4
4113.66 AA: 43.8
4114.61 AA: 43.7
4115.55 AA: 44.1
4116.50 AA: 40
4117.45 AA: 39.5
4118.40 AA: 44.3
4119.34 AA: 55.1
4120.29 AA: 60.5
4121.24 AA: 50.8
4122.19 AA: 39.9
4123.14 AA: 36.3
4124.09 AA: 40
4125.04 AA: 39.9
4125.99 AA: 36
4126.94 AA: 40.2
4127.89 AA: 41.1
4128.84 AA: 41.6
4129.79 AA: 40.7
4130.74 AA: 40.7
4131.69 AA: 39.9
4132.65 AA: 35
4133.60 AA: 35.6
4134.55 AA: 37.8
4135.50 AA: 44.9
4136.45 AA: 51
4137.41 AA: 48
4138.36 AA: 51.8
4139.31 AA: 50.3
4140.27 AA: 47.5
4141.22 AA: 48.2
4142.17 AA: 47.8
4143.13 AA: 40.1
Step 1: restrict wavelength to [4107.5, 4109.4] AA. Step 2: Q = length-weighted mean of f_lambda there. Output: 30.5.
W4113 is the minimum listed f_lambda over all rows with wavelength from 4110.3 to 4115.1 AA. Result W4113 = 32.6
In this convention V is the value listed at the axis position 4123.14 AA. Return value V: 36.3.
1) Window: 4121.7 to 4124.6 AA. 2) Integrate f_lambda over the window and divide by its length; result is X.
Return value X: 38.8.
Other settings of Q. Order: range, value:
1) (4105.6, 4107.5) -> 39.6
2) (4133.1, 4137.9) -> 43.5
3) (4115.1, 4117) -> 41.9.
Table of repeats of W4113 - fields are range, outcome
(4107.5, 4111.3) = 28.4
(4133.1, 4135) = 35.6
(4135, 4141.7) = 44.9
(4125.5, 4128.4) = 36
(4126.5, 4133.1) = 35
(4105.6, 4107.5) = 39.2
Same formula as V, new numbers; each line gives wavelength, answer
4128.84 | 41.6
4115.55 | 44.1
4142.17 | 47.8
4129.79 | 40.7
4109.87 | 30.9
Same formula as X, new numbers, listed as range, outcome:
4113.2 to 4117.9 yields 42.2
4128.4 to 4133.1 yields 39.5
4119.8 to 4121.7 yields 55.6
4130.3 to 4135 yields 37.7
